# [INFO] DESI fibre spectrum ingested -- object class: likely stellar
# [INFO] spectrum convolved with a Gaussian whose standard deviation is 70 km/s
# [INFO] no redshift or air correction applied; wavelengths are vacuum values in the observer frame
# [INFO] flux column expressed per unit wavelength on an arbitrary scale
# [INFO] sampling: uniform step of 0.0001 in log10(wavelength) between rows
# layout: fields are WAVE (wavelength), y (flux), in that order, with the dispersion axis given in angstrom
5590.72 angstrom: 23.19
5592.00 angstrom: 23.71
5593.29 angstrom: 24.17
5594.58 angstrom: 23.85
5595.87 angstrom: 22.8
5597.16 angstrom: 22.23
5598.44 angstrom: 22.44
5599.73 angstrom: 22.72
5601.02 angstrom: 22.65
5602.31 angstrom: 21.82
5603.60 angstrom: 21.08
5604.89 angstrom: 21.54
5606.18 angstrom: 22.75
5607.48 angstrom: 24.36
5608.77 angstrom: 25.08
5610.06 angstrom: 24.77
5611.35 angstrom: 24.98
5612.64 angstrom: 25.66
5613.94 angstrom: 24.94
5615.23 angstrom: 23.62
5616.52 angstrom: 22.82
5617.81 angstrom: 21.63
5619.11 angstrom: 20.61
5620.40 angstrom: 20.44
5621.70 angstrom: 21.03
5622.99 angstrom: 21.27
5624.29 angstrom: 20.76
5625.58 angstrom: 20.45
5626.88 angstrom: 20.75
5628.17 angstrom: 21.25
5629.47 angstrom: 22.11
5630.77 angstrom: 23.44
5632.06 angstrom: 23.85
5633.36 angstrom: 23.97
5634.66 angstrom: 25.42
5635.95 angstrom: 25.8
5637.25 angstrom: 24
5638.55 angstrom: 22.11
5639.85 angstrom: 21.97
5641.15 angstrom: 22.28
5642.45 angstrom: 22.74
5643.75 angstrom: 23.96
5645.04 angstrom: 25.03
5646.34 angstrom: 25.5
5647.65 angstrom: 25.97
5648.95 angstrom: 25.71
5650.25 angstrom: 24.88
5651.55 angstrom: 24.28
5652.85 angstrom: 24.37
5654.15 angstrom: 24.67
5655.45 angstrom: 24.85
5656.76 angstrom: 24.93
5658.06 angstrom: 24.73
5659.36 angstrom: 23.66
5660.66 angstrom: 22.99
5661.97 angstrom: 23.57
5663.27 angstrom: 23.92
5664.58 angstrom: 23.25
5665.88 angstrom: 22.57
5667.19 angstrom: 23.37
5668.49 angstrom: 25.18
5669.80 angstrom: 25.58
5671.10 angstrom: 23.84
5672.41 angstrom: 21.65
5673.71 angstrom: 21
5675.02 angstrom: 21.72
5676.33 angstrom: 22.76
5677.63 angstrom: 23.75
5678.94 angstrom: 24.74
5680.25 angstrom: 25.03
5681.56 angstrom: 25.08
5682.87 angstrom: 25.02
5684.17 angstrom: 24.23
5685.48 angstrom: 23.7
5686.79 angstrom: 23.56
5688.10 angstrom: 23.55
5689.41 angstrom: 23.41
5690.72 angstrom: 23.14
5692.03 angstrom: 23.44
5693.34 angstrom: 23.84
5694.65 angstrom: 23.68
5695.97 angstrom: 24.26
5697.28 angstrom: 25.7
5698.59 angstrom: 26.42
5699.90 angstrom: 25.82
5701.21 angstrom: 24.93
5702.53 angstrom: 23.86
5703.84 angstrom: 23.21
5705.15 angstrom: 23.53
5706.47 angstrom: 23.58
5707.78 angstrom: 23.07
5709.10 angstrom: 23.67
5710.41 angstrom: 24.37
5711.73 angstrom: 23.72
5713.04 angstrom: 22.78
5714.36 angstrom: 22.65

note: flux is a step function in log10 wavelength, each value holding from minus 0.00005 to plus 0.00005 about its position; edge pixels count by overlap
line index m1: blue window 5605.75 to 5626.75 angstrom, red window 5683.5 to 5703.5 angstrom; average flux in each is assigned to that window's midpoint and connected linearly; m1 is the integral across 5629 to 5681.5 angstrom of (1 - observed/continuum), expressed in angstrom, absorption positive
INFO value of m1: -0.9 angstrom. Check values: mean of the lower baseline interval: 22.8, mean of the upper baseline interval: 24.2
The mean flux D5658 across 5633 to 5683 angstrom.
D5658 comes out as 24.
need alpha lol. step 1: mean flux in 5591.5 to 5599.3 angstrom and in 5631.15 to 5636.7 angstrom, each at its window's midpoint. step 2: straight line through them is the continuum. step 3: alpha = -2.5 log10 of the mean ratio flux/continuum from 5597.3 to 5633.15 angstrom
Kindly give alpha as 0.06 mag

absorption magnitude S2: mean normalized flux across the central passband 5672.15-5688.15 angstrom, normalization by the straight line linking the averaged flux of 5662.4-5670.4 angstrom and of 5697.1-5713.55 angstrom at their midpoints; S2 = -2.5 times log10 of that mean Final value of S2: 0.02 mag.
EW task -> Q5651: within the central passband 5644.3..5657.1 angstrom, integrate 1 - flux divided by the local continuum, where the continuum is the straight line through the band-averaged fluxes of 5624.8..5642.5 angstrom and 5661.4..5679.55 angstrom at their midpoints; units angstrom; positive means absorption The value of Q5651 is -1.1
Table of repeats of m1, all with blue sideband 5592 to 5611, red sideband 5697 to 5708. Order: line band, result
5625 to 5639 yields 0.3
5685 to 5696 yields 0.3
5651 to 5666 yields -0.1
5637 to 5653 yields -0.3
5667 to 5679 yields 0.4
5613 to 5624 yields 0.6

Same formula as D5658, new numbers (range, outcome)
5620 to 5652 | 23.2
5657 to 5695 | 23.7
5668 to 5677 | 23.1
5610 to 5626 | 22.5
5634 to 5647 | 23.9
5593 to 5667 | 23.3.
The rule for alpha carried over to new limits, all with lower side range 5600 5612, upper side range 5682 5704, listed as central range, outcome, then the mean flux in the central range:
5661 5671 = 0.002 mag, 23.9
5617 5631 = 0.109 mag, 21.2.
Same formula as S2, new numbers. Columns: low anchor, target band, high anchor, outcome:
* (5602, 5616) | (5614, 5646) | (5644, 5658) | 0.080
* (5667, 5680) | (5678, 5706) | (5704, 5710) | -0.038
